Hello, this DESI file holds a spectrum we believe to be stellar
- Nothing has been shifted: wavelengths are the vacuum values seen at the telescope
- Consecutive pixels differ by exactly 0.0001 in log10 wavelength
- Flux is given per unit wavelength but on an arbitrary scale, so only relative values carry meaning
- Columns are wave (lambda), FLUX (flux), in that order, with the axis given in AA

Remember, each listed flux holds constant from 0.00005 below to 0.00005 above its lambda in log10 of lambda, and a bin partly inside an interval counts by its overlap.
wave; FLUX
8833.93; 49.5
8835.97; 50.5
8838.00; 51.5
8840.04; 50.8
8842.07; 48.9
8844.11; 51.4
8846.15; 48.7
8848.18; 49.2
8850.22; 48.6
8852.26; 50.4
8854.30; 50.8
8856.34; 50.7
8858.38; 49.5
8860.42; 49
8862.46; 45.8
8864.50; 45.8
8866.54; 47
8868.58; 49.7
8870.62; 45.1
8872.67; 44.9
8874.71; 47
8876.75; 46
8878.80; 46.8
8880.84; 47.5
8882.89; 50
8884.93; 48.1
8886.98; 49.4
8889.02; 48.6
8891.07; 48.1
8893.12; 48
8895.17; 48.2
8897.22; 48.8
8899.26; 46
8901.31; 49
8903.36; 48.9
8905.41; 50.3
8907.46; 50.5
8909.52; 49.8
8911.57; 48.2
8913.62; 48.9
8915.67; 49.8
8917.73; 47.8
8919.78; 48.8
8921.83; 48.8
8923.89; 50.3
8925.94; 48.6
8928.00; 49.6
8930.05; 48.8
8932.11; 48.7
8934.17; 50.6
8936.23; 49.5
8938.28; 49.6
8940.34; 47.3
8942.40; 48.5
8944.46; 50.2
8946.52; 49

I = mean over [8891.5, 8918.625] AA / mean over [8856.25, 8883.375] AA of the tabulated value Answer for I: 1.0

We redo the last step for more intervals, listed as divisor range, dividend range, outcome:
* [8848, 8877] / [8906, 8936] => 1.03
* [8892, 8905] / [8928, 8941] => 1.02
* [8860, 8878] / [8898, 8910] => 1.05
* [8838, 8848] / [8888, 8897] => 0.96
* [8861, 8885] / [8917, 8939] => 1.05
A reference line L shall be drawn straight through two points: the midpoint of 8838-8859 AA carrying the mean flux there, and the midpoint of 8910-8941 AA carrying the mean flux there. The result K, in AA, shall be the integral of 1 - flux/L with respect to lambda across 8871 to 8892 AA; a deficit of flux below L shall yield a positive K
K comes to 0.9 AA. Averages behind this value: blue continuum 50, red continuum 49.1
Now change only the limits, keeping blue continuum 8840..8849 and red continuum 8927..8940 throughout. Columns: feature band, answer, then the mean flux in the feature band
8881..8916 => 0.5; 48.8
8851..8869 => 0.3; 48.7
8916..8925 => 0.1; 49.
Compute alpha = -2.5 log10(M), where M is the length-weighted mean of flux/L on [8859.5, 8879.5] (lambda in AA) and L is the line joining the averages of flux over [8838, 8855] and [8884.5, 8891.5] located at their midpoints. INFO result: 0.057 mag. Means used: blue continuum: 49.9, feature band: 46.7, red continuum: 48.6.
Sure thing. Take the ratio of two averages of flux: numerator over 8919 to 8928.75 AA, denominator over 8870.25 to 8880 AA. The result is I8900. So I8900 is 1.1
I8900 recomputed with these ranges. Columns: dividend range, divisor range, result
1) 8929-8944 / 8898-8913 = 1.00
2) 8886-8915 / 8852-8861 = 0.97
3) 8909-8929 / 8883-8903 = 1.01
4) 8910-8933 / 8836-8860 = 0.98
